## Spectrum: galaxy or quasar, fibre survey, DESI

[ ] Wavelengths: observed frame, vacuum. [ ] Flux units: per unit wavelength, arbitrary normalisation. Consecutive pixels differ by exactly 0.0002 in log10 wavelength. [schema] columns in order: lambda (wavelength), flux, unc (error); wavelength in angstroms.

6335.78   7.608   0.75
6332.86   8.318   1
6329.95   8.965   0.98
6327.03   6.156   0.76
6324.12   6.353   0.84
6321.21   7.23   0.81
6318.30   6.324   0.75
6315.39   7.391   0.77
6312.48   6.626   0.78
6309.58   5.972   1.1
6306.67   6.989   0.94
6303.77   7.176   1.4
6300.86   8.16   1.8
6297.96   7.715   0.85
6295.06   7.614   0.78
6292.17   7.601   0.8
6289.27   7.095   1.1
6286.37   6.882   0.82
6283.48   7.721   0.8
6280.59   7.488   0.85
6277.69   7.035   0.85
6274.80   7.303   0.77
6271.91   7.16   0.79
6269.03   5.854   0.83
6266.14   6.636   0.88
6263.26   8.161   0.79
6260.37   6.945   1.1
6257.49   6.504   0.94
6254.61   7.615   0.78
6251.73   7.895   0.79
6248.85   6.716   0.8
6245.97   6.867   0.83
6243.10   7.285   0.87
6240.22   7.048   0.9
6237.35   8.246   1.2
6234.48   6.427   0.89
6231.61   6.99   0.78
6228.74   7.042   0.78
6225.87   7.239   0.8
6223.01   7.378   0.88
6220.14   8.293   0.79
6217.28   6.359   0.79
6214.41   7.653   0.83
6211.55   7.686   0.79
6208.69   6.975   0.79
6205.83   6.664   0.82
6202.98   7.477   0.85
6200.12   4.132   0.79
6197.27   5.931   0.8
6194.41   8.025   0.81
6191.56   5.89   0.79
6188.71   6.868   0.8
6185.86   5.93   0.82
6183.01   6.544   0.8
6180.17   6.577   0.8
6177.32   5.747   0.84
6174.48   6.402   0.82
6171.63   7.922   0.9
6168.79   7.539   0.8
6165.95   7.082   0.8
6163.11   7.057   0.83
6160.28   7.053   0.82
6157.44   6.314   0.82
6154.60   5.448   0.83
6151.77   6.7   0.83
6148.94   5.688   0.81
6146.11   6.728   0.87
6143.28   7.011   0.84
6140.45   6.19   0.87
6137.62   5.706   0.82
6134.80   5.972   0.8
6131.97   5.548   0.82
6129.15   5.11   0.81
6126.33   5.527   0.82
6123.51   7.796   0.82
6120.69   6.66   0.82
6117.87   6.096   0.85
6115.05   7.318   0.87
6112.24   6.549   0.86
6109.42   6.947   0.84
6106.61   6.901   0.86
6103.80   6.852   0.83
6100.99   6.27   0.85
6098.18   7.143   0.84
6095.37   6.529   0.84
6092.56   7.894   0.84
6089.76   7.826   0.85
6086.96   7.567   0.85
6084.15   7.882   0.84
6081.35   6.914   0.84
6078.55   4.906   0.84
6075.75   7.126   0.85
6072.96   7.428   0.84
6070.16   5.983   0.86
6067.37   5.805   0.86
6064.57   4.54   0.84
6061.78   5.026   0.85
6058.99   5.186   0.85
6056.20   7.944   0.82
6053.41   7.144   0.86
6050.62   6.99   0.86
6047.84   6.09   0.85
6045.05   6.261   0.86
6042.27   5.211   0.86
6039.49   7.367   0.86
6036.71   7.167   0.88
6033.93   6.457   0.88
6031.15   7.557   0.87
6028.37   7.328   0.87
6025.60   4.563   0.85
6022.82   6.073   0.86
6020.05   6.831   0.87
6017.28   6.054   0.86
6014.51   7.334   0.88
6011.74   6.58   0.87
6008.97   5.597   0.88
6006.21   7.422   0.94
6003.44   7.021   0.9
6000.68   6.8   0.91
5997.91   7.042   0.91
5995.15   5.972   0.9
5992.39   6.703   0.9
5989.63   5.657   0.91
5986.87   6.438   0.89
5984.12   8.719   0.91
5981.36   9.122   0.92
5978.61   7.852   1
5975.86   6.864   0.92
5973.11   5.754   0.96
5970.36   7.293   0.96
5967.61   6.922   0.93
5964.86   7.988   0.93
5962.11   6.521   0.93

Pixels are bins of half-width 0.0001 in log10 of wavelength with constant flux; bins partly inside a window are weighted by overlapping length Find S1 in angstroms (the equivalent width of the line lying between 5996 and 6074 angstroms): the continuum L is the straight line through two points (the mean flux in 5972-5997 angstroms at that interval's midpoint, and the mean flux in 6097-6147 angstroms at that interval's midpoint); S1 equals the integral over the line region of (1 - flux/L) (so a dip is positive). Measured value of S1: 4.2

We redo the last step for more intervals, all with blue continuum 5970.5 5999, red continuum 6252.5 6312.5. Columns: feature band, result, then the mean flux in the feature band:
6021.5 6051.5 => 2.6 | 6.45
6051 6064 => 1.5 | 6.26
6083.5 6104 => -0.5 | 7.24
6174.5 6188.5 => 1.7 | 6.28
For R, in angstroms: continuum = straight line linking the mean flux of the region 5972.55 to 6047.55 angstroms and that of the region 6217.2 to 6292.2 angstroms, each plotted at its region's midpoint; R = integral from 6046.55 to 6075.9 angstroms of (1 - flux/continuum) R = 2.4 angstroms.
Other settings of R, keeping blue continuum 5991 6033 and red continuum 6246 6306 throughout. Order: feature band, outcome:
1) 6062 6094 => 0.5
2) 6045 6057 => -0.4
